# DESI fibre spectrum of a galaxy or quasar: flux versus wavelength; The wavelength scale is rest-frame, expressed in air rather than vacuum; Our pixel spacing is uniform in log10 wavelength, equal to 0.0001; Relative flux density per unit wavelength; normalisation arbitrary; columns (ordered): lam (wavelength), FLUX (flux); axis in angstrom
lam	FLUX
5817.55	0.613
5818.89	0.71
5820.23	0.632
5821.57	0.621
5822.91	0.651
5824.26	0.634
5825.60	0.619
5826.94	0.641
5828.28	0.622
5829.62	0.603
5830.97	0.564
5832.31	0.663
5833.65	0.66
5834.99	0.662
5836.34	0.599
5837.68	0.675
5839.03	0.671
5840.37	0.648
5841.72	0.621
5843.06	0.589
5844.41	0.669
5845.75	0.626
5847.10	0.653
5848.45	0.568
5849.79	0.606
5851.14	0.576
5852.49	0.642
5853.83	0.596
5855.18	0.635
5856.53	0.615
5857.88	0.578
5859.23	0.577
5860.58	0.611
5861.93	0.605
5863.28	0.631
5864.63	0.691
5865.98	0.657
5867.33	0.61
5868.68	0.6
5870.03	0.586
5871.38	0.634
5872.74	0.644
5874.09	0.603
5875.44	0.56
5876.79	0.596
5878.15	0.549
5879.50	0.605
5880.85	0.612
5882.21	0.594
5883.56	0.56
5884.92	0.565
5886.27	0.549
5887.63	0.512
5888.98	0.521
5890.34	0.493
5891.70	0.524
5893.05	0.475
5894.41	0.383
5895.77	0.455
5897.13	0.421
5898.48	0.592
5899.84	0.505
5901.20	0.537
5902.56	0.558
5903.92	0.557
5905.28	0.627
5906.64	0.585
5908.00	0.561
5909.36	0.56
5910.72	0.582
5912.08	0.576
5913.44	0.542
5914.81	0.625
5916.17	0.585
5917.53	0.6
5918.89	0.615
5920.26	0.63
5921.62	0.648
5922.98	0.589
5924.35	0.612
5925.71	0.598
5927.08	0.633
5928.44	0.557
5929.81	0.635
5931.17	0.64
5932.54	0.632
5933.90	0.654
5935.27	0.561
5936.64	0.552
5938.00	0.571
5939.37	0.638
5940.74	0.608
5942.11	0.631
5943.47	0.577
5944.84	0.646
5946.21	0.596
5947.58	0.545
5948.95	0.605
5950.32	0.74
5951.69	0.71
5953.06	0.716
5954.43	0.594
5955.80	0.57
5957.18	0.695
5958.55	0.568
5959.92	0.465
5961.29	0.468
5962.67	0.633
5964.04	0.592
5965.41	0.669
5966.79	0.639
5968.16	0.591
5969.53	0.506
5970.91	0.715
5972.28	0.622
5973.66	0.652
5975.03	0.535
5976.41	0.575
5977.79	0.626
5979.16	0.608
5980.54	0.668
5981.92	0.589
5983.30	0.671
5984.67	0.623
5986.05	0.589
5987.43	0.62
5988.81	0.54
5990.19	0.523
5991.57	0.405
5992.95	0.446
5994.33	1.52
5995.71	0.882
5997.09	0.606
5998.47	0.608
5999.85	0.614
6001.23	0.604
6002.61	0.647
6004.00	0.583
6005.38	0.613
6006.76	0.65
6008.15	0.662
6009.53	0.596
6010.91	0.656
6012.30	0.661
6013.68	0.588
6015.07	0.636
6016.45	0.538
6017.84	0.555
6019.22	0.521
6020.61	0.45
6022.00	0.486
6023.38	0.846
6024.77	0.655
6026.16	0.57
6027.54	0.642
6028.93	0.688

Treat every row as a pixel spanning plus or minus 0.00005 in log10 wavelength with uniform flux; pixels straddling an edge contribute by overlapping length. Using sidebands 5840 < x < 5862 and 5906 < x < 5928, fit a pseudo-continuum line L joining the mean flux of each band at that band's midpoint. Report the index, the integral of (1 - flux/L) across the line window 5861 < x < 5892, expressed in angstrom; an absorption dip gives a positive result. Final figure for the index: 0.9 angstrom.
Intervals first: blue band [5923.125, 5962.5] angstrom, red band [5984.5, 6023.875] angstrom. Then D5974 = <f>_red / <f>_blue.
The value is 1.03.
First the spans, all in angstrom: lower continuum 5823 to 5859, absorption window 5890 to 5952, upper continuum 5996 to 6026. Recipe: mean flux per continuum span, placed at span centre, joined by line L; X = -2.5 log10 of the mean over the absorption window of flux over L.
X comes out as 0.07 mag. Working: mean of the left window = 0.624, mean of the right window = 0.611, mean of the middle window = 0.582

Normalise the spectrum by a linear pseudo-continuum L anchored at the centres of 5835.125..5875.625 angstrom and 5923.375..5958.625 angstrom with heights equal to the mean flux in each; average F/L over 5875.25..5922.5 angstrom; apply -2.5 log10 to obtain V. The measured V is 0.12 mag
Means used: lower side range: 0.62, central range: 0.556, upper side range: 0.619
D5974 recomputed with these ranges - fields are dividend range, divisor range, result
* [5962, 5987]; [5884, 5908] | 1.18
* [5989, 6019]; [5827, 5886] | 1.05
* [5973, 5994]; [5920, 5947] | 0.97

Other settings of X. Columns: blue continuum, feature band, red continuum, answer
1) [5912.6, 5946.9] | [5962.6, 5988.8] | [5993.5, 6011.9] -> 0.09 mag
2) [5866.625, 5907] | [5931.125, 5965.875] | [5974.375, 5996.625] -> 0.01 mag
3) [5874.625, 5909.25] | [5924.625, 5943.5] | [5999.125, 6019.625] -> -0.08 mag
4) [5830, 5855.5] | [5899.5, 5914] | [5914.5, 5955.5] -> 0.10 mag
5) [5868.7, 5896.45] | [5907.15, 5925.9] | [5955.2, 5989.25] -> -0.04 mag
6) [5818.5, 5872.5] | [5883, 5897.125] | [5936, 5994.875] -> 0.24 mag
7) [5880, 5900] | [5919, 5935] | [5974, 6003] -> -0.10 mag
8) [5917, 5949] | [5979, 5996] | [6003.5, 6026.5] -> -0.10 mag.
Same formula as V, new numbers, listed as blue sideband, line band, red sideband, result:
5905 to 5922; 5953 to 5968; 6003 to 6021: -0.002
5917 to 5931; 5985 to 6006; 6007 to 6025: -0.081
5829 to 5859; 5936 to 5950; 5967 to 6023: 0.037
